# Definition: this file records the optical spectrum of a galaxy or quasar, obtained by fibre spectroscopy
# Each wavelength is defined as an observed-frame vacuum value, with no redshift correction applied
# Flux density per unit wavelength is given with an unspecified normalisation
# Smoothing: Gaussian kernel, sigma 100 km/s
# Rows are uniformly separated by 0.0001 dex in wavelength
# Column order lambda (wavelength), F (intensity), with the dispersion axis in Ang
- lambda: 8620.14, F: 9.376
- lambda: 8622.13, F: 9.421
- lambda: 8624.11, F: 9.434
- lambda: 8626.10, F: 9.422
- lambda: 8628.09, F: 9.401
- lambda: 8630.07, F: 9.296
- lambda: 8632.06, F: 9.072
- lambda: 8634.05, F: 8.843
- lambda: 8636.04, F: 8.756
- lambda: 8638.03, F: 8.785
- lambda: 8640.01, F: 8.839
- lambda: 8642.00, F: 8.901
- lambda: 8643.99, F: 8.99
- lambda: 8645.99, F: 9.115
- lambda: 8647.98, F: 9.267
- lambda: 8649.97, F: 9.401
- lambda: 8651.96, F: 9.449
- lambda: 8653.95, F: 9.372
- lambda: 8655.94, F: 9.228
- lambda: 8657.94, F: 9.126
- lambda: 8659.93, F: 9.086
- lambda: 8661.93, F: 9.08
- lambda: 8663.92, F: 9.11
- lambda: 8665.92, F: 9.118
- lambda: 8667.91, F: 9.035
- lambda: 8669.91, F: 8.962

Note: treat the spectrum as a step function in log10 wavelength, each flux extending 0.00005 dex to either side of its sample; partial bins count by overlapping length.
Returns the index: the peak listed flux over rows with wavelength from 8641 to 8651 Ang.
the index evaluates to 9.401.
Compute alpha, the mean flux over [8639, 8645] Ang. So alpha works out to 8.91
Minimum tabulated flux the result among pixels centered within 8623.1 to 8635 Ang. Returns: 8.843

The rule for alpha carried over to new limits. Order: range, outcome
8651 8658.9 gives 9.29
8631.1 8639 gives 8.86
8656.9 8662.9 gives 9.09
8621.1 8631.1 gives 9.39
